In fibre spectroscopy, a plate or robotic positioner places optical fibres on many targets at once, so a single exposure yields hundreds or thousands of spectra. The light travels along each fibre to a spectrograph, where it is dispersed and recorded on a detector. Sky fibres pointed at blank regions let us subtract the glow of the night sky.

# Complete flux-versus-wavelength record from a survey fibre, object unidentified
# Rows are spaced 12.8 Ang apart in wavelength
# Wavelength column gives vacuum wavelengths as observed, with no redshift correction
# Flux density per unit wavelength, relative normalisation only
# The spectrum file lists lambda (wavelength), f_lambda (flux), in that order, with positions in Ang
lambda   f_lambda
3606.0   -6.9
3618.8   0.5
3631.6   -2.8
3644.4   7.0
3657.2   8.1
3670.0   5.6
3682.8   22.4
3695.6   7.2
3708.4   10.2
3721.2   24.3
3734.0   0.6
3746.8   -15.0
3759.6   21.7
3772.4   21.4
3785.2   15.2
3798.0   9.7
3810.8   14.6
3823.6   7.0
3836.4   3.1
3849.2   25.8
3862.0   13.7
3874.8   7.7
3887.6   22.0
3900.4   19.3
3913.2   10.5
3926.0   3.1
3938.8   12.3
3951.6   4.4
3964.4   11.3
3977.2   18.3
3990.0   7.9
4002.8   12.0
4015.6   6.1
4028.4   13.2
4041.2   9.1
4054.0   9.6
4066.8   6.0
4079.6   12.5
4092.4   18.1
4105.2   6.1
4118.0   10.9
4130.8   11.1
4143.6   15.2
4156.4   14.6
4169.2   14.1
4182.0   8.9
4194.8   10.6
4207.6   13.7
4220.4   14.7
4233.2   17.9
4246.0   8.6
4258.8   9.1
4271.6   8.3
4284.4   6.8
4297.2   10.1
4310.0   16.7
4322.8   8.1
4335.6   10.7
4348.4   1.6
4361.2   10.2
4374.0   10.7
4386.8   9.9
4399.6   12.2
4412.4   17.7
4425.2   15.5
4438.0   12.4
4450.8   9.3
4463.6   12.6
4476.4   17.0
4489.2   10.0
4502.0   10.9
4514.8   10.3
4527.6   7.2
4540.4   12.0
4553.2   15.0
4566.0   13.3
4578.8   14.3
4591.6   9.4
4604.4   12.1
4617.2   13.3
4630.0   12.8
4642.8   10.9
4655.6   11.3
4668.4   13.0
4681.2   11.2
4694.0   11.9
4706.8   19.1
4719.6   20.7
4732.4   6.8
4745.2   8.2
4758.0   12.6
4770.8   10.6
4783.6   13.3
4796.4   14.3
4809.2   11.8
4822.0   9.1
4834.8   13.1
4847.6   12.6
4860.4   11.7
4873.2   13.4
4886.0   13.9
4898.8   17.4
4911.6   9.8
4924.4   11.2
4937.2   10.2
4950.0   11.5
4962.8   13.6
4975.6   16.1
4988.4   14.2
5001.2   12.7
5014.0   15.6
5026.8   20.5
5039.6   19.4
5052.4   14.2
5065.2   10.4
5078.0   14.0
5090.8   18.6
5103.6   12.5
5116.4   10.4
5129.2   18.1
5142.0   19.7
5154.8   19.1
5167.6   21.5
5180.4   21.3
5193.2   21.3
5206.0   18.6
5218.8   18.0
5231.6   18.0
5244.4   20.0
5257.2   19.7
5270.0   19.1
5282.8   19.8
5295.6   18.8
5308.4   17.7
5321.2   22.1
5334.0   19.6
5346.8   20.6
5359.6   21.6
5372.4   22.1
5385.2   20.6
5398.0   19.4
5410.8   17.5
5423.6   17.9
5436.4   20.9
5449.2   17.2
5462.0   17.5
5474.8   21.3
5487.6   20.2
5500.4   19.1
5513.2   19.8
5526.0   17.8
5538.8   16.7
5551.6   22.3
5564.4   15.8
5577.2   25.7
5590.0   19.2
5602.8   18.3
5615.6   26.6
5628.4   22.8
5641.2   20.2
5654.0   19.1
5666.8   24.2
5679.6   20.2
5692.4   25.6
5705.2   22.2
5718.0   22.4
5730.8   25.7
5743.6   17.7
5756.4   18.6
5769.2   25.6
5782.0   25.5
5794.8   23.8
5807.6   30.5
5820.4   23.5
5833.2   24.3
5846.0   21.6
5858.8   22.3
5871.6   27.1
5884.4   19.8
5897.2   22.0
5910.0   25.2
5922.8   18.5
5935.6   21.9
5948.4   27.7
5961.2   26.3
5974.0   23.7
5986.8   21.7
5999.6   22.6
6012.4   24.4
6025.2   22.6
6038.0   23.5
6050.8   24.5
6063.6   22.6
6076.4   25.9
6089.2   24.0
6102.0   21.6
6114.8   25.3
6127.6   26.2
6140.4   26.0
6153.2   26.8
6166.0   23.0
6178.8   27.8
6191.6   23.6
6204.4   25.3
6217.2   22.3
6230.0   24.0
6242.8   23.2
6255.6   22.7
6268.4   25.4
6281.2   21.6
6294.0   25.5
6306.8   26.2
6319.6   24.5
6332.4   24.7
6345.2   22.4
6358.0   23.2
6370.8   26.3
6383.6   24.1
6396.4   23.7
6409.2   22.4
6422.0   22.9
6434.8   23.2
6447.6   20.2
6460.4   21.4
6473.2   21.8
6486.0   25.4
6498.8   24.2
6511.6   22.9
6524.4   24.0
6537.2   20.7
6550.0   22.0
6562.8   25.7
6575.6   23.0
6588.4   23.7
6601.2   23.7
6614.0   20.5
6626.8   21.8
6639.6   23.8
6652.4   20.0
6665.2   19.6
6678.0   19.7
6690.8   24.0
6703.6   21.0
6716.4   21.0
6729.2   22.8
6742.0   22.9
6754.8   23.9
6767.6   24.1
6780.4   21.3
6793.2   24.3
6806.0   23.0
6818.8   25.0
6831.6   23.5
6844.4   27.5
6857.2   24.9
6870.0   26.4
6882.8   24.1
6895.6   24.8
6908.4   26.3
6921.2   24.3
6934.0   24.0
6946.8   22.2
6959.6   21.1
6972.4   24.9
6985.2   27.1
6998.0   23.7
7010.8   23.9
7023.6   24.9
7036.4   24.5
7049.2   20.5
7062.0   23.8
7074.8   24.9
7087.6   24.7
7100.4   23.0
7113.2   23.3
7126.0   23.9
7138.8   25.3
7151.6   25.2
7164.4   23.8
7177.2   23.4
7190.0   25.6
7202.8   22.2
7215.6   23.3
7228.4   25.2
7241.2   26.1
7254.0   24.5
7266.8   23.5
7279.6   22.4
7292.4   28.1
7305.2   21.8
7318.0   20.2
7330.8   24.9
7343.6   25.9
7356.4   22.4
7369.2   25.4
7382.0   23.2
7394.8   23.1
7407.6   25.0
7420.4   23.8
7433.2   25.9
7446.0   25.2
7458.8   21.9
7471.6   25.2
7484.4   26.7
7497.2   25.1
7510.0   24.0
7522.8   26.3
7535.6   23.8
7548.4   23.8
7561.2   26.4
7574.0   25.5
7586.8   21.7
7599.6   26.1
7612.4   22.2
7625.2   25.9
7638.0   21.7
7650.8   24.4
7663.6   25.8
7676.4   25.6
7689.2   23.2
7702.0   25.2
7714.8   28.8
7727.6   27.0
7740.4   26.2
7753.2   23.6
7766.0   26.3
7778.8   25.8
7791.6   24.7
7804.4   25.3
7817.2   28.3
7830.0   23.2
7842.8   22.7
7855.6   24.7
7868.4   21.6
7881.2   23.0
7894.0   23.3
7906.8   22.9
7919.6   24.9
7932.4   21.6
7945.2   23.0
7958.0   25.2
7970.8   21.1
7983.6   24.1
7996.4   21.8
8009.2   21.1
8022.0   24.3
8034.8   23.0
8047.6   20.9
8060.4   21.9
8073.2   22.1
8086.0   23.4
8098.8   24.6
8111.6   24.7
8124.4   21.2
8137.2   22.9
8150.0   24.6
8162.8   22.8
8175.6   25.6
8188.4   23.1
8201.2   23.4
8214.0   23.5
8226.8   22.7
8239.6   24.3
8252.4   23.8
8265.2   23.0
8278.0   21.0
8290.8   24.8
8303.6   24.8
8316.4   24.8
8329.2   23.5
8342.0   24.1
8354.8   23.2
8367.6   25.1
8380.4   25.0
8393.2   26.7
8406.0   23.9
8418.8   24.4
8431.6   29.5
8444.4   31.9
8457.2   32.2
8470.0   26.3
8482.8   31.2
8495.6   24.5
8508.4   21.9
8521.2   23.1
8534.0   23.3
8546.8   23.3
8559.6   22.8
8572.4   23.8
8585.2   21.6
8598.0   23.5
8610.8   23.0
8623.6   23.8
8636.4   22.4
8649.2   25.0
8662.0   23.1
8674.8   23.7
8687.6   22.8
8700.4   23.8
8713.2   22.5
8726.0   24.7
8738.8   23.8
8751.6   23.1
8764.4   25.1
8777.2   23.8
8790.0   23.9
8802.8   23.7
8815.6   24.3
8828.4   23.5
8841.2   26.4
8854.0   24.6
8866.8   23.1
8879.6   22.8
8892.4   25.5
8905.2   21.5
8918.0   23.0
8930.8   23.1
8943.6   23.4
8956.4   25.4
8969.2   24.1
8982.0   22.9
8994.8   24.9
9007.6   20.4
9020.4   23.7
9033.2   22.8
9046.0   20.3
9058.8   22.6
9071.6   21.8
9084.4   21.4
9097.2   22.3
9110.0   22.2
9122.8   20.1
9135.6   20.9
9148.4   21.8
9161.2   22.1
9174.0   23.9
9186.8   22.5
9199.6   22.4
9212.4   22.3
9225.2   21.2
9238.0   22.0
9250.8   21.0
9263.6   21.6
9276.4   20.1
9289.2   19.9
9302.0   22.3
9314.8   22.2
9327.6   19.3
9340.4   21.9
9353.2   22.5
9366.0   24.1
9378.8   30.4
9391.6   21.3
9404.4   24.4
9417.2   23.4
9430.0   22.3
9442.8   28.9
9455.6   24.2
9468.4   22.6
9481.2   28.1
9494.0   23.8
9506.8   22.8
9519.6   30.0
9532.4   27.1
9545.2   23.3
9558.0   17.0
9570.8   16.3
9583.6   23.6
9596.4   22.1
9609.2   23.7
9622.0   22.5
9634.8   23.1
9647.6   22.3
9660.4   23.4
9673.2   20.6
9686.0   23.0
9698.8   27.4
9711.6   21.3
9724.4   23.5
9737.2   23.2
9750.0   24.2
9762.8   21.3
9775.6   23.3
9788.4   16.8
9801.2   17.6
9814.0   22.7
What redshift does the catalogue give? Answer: 0.29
